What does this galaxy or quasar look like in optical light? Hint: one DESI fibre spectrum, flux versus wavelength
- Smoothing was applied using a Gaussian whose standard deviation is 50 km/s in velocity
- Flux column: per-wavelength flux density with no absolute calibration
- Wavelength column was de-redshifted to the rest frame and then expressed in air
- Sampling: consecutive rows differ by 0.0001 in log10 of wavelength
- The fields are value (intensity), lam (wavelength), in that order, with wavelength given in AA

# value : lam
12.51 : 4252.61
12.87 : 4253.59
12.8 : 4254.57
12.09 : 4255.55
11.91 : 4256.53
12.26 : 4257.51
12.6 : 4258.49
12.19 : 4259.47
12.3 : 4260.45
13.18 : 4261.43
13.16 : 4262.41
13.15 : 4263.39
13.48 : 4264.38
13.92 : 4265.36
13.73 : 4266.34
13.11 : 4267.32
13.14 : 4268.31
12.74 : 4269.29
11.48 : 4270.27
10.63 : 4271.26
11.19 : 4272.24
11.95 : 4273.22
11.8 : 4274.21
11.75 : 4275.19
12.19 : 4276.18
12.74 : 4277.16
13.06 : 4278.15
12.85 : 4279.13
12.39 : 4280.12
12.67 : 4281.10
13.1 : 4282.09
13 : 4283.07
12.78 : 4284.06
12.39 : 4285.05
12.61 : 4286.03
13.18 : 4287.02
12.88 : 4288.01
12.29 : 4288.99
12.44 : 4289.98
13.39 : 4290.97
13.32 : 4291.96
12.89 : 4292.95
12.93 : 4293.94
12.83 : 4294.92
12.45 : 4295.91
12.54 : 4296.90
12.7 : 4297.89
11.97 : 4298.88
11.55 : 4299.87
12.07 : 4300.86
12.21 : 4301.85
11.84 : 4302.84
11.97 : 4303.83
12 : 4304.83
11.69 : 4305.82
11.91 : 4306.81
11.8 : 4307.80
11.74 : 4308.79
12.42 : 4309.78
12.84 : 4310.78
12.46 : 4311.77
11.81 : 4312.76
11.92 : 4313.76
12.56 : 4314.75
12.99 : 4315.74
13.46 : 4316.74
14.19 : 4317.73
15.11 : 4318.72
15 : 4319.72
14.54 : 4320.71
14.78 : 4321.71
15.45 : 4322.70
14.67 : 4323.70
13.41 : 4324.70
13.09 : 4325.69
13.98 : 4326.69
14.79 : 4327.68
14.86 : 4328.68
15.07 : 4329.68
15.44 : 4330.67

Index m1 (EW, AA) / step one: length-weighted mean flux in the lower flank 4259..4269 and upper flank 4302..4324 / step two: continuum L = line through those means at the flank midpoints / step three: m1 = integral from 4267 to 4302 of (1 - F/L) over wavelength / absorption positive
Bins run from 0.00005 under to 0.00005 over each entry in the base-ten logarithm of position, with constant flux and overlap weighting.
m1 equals 1.6 AA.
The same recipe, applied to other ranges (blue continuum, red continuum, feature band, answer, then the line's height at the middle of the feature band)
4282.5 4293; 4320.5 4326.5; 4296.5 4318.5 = 2.10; 13.6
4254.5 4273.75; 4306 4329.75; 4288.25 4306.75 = 1.04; 13.1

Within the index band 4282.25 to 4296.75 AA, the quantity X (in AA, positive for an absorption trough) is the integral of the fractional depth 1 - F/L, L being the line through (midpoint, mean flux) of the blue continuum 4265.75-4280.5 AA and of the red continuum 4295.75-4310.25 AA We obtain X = -0.8 AA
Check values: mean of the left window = 12.3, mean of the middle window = 12.8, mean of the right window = 12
